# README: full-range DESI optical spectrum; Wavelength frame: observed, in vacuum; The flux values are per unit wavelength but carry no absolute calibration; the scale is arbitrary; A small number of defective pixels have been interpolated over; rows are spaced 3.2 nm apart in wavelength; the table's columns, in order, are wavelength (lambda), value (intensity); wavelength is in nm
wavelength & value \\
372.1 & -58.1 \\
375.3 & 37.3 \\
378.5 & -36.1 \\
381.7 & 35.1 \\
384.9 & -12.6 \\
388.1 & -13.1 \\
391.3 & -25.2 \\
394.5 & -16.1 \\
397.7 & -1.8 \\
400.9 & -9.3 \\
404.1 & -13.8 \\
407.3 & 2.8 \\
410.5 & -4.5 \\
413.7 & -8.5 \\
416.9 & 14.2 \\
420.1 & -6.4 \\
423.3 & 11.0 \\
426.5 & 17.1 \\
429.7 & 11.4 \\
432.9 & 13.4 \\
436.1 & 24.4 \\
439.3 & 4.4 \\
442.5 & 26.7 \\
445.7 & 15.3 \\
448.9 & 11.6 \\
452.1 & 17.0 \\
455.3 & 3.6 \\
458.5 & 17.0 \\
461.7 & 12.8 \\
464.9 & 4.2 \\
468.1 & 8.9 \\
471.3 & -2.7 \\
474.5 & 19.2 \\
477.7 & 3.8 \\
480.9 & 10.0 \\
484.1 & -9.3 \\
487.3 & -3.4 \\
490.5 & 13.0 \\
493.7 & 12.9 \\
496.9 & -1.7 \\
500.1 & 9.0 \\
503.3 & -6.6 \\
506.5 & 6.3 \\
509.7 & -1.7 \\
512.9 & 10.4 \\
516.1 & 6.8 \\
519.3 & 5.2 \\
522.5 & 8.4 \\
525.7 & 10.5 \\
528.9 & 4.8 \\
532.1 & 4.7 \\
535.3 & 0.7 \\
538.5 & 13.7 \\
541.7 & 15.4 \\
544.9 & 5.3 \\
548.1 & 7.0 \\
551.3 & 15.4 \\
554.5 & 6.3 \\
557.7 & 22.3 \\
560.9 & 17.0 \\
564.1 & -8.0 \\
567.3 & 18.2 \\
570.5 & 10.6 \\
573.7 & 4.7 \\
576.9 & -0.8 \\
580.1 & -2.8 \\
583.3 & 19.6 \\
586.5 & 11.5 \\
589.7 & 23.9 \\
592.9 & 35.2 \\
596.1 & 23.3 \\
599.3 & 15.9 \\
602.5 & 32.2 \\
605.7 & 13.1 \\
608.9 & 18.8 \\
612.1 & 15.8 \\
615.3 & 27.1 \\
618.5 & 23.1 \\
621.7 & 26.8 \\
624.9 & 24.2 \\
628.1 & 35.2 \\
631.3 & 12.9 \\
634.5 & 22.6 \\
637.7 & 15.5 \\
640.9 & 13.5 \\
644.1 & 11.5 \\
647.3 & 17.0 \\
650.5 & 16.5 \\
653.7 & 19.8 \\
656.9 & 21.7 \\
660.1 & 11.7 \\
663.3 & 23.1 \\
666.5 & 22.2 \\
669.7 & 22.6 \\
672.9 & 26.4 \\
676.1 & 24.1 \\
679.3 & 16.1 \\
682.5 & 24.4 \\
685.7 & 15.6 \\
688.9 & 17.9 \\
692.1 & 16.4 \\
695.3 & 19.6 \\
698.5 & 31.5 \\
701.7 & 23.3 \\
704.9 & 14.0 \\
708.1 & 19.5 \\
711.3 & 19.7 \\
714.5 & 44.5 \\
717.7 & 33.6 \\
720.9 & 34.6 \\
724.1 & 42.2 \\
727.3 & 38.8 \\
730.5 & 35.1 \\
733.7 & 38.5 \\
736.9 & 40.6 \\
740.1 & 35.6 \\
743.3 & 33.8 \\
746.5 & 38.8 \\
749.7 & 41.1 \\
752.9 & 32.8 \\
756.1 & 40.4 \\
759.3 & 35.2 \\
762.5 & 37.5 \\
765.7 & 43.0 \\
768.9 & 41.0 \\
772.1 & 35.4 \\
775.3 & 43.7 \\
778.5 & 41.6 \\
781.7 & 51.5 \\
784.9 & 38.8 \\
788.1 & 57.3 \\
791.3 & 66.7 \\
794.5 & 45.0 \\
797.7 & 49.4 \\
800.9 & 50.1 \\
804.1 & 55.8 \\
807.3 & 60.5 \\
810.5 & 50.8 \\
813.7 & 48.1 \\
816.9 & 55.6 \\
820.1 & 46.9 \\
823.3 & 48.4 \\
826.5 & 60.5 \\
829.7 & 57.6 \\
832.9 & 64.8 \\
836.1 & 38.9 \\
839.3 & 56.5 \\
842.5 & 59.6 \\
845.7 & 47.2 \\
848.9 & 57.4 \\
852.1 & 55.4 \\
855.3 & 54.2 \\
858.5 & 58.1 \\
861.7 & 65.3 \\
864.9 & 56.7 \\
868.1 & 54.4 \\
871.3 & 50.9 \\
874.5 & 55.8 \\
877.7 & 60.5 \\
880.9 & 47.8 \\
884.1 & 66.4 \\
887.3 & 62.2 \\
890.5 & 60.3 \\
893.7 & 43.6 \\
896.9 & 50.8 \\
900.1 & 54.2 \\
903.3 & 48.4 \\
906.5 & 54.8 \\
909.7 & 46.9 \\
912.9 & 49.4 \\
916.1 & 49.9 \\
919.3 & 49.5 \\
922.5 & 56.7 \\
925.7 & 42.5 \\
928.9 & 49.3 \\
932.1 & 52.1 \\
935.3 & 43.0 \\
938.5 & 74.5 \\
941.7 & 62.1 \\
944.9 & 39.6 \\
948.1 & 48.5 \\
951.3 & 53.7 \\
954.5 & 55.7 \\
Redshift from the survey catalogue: 0.79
